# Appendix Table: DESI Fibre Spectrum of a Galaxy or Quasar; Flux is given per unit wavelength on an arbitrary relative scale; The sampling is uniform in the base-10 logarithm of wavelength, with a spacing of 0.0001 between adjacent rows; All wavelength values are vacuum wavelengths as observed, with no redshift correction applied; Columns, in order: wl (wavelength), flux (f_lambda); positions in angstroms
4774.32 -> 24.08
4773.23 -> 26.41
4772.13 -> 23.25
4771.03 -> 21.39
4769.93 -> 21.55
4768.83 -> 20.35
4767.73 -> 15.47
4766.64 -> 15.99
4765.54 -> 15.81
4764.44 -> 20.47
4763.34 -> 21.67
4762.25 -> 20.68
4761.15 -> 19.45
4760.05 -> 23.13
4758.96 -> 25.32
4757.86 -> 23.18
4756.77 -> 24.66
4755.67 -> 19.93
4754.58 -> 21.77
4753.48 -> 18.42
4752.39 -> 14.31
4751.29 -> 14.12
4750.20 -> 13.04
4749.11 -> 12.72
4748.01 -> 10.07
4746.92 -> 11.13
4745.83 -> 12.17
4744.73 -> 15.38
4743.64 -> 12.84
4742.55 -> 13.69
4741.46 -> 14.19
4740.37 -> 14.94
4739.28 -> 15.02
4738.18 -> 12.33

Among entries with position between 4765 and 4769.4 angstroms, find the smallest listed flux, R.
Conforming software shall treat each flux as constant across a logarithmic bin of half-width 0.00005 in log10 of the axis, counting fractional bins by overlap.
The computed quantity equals 15.47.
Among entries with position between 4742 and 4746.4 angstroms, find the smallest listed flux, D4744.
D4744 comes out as 12.17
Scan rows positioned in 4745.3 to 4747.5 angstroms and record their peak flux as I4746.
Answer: 12.17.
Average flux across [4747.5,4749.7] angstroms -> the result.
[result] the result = 11.4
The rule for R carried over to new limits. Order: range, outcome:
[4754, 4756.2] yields 19.93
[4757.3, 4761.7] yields 19.45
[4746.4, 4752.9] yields 10.07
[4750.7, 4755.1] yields 14.12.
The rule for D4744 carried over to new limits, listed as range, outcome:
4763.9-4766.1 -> 15.81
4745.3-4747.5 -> 11.13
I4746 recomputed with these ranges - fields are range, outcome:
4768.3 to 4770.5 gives 21.55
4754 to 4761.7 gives 25.32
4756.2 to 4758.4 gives 24.66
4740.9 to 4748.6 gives 15.38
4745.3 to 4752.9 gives 14.31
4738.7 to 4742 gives 15.02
